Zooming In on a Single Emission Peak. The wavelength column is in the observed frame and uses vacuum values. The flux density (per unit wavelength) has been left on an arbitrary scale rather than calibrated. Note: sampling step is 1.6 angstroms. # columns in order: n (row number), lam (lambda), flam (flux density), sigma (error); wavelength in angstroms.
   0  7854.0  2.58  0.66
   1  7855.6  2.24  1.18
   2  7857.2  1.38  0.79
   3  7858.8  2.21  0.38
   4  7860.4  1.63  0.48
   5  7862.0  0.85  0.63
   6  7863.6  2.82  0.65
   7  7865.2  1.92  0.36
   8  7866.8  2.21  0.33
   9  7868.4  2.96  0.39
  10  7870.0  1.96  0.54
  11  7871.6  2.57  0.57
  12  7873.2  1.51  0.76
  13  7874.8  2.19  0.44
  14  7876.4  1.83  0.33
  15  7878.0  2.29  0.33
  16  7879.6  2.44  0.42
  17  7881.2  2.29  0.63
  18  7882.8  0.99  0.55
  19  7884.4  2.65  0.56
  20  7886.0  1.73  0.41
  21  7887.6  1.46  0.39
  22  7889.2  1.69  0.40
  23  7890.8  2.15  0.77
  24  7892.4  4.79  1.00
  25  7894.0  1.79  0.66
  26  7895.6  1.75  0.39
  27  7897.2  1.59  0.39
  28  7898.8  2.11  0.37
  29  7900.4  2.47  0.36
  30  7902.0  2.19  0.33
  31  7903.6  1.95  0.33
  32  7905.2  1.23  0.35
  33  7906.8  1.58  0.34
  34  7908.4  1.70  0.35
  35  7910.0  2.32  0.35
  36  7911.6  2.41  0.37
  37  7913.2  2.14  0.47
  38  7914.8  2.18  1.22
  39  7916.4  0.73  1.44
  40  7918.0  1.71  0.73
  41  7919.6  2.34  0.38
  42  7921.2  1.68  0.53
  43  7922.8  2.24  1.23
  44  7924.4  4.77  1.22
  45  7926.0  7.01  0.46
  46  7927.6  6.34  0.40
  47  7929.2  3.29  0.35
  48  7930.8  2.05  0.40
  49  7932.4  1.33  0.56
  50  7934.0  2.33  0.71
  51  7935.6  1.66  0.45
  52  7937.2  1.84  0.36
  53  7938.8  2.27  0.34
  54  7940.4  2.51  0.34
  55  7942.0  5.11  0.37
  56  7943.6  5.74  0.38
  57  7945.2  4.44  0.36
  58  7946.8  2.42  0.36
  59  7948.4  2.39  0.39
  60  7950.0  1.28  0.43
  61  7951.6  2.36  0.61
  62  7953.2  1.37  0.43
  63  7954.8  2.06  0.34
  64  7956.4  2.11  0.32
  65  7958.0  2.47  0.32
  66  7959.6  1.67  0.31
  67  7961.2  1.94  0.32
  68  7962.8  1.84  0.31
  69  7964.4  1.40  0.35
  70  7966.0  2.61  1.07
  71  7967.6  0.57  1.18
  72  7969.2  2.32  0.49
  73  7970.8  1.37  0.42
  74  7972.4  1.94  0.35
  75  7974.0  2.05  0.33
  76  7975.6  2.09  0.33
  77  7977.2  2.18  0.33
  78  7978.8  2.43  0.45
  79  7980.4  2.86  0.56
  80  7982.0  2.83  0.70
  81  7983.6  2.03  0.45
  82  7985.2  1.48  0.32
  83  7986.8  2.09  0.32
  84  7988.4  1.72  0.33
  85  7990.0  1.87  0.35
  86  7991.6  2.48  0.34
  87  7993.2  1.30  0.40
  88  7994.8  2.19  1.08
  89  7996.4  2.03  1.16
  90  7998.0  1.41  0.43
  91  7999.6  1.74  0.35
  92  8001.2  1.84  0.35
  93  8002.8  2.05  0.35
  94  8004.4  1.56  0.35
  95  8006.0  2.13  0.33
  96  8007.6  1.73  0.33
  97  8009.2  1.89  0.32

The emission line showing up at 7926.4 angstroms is [S II] 6716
